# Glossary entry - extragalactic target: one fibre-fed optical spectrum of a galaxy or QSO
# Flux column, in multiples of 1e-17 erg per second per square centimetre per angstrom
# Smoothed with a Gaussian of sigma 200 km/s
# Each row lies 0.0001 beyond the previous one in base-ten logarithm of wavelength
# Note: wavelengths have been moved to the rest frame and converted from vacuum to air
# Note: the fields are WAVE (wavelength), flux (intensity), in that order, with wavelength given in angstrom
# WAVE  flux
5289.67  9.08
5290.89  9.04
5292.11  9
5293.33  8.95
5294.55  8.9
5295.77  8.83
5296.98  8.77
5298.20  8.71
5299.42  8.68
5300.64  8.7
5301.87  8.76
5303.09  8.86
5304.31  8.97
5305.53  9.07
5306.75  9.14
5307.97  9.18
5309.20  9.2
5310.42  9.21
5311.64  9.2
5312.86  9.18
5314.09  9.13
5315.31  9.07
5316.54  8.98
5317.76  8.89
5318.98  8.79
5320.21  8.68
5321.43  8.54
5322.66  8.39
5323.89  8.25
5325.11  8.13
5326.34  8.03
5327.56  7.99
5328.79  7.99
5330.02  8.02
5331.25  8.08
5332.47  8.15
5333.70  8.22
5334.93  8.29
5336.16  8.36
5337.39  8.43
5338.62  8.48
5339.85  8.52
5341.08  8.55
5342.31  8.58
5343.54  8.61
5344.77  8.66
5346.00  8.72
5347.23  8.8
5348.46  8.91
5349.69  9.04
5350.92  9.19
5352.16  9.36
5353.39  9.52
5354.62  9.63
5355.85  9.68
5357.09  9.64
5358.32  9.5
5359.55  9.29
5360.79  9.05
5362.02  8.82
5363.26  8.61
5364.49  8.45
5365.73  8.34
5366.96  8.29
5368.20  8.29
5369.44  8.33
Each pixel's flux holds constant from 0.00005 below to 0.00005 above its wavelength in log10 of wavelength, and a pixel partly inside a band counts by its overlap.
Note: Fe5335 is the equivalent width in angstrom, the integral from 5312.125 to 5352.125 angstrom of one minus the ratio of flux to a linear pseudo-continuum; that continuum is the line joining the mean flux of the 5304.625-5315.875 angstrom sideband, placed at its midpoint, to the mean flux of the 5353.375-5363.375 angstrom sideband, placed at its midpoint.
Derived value 2.9 angstrom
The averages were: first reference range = 9.15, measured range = 8.56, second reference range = 9.33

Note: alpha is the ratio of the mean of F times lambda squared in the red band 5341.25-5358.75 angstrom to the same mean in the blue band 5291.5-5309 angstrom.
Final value 1.0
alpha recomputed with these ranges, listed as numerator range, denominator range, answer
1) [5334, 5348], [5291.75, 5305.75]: 0.98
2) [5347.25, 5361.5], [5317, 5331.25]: 1.13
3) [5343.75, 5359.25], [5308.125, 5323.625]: 1.05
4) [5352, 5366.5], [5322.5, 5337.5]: 1.13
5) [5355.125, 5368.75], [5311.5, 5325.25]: 1.03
